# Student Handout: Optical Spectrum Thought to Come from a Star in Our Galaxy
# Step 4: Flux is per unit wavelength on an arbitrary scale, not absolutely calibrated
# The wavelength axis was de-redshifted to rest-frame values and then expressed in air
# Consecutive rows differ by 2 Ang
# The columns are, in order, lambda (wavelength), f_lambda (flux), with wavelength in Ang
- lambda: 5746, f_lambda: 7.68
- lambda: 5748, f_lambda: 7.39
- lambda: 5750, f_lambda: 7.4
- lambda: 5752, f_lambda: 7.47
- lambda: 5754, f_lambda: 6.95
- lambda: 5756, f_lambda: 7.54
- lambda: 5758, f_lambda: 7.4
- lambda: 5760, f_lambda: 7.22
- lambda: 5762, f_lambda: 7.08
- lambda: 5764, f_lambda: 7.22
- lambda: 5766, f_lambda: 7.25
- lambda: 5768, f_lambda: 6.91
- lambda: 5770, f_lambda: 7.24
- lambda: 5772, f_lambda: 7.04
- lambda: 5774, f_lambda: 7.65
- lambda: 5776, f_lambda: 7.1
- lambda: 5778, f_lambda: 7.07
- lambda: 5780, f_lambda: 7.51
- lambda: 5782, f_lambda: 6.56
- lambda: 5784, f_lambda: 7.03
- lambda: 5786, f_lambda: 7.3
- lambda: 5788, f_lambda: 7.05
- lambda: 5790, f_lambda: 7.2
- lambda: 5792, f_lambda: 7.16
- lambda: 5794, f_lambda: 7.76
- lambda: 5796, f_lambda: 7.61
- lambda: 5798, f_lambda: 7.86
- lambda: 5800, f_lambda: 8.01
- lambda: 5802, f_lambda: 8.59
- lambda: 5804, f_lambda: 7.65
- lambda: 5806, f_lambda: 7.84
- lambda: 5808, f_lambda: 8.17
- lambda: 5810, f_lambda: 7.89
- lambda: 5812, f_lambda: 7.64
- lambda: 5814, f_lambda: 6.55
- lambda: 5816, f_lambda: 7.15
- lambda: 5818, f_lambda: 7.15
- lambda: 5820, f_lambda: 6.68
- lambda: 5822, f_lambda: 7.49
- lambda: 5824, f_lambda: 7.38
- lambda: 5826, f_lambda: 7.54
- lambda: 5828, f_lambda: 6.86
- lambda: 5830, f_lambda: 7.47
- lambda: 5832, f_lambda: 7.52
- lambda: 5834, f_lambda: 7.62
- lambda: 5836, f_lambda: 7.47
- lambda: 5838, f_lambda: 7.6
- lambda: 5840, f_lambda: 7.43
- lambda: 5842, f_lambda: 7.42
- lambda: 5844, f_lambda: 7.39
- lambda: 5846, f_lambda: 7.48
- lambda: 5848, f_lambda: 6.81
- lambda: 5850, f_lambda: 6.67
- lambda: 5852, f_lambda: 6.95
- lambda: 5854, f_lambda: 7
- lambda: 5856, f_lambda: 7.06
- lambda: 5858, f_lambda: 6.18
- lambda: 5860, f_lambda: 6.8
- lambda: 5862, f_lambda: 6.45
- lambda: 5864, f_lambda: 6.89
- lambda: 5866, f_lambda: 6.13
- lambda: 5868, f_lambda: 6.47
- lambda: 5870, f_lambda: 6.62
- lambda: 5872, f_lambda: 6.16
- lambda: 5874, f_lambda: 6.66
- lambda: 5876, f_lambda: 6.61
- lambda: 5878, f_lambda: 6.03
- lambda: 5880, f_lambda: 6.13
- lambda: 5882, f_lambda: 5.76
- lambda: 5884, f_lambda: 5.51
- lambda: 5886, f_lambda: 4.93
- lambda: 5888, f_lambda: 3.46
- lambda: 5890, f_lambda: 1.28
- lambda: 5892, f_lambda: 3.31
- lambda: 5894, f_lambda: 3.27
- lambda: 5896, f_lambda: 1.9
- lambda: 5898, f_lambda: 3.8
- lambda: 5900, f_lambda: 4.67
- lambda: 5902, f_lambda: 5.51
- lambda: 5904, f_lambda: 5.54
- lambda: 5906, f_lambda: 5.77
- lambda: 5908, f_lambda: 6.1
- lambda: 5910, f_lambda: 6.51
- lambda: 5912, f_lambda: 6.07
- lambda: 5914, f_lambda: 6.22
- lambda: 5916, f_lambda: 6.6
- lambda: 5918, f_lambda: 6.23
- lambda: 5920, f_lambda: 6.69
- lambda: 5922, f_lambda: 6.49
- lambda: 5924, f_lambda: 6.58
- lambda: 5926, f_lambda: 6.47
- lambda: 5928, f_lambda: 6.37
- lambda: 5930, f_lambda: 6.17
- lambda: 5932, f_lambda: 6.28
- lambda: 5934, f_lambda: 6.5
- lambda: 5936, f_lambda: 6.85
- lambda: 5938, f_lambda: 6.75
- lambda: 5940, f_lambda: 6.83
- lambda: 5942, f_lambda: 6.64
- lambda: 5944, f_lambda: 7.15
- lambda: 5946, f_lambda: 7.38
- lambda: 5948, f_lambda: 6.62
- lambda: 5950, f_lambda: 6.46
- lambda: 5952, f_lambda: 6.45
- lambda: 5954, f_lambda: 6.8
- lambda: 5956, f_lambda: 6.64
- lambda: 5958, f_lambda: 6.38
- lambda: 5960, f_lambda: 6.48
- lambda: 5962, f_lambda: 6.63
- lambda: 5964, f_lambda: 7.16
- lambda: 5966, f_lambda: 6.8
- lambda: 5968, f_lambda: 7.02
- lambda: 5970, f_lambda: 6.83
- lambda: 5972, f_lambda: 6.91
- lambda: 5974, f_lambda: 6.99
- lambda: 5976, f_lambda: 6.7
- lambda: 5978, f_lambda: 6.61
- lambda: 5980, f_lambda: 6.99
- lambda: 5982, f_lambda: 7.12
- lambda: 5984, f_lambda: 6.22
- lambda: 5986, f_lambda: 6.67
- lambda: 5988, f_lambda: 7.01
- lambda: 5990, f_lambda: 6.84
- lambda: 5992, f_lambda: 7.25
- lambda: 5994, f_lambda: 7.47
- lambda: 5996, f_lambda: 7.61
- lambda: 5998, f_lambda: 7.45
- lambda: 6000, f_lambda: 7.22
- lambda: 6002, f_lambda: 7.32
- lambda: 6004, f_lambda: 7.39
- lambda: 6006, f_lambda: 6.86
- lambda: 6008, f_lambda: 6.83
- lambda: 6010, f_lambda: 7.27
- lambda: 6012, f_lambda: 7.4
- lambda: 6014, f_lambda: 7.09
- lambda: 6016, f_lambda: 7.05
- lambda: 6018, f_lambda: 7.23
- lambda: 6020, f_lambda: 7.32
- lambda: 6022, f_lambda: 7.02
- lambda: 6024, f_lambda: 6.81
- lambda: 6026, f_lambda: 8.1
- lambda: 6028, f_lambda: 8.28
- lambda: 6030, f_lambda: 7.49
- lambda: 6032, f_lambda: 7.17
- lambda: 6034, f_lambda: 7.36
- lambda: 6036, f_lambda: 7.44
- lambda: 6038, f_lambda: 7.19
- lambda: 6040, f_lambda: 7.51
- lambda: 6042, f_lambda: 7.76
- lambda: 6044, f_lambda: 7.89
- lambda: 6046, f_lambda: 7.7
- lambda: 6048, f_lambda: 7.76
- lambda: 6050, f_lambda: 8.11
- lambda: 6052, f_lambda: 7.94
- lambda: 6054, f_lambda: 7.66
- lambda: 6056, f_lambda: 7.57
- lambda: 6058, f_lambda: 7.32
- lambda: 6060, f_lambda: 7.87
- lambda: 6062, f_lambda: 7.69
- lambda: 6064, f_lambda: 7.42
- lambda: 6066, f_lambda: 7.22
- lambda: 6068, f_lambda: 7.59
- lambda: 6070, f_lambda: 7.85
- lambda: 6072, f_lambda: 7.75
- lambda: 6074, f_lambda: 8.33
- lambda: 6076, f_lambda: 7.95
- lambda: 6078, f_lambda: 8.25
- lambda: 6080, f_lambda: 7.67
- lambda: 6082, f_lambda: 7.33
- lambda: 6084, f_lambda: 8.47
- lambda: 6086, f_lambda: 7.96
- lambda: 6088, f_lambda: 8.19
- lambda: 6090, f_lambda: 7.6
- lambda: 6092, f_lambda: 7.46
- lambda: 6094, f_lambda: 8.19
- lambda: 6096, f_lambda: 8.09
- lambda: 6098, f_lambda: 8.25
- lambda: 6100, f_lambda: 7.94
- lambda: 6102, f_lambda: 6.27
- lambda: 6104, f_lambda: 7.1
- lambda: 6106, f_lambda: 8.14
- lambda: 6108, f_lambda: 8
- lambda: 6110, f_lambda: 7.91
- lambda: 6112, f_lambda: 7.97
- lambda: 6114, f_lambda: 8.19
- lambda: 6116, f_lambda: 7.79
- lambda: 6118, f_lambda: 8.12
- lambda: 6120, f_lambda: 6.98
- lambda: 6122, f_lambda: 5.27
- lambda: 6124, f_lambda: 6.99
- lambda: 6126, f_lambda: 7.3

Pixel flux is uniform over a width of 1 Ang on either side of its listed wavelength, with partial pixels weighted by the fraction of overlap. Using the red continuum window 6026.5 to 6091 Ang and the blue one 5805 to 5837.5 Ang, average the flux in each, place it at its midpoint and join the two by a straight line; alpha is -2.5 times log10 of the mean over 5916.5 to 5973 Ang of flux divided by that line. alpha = 0.139 mag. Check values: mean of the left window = 7.4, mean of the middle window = 6.66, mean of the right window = 7.73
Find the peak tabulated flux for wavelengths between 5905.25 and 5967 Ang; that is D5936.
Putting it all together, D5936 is 7.38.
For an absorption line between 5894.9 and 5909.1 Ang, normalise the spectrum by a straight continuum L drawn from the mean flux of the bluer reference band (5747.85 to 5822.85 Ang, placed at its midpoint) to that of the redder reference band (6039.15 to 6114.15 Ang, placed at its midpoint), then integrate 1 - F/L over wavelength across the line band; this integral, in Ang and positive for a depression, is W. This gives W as 5.2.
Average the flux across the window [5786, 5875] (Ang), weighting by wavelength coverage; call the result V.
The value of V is 7.22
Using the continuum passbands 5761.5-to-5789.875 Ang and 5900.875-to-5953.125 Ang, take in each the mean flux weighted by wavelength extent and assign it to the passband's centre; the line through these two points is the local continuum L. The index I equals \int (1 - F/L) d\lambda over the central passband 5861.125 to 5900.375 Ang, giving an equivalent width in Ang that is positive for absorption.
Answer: 9.2 Ang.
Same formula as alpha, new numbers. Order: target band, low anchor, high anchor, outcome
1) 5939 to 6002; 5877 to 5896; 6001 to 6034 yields -0.12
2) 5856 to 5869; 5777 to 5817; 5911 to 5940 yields 0.07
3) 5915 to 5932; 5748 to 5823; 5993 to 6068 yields 0.15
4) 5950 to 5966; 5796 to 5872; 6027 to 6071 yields 0.13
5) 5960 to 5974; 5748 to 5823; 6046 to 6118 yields 0.11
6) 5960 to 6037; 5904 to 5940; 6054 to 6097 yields -0.01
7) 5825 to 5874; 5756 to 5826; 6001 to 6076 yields 0.06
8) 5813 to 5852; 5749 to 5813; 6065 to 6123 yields 0.03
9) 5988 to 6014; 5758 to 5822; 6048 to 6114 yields 0.06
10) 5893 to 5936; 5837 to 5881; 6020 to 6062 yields 0.22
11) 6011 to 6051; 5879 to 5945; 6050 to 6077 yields -0.03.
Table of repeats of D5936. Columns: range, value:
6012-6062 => 8.28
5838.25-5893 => 7.48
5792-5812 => 8.59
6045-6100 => 8.47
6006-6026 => 8.1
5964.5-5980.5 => 7.02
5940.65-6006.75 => 7.61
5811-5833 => 7.64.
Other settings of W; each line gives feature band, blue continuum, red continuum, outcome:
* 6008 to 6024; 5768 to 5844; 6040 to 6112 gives 1.1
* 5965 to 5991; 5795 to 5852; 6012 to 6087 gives 2.6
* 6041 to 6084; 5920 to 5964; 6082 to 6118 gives -1.2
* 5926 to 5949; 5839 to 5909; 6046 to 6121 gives -1.0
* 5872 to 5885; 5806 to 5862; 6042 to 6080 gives 2.2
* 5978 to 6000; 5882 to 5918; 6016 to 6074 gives -1.8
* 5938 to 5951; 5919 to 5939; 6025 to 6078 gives -0.3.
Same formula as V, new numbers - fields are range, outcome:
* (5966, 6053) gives 7.26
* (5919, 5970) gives 6.67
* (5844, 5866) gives 6.82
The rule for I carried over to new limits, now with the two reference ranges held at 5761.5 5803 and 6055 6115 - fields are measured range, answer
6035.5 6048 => 0.2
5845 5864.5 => 1.6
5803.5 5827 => -0.1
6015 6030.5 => 0.6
